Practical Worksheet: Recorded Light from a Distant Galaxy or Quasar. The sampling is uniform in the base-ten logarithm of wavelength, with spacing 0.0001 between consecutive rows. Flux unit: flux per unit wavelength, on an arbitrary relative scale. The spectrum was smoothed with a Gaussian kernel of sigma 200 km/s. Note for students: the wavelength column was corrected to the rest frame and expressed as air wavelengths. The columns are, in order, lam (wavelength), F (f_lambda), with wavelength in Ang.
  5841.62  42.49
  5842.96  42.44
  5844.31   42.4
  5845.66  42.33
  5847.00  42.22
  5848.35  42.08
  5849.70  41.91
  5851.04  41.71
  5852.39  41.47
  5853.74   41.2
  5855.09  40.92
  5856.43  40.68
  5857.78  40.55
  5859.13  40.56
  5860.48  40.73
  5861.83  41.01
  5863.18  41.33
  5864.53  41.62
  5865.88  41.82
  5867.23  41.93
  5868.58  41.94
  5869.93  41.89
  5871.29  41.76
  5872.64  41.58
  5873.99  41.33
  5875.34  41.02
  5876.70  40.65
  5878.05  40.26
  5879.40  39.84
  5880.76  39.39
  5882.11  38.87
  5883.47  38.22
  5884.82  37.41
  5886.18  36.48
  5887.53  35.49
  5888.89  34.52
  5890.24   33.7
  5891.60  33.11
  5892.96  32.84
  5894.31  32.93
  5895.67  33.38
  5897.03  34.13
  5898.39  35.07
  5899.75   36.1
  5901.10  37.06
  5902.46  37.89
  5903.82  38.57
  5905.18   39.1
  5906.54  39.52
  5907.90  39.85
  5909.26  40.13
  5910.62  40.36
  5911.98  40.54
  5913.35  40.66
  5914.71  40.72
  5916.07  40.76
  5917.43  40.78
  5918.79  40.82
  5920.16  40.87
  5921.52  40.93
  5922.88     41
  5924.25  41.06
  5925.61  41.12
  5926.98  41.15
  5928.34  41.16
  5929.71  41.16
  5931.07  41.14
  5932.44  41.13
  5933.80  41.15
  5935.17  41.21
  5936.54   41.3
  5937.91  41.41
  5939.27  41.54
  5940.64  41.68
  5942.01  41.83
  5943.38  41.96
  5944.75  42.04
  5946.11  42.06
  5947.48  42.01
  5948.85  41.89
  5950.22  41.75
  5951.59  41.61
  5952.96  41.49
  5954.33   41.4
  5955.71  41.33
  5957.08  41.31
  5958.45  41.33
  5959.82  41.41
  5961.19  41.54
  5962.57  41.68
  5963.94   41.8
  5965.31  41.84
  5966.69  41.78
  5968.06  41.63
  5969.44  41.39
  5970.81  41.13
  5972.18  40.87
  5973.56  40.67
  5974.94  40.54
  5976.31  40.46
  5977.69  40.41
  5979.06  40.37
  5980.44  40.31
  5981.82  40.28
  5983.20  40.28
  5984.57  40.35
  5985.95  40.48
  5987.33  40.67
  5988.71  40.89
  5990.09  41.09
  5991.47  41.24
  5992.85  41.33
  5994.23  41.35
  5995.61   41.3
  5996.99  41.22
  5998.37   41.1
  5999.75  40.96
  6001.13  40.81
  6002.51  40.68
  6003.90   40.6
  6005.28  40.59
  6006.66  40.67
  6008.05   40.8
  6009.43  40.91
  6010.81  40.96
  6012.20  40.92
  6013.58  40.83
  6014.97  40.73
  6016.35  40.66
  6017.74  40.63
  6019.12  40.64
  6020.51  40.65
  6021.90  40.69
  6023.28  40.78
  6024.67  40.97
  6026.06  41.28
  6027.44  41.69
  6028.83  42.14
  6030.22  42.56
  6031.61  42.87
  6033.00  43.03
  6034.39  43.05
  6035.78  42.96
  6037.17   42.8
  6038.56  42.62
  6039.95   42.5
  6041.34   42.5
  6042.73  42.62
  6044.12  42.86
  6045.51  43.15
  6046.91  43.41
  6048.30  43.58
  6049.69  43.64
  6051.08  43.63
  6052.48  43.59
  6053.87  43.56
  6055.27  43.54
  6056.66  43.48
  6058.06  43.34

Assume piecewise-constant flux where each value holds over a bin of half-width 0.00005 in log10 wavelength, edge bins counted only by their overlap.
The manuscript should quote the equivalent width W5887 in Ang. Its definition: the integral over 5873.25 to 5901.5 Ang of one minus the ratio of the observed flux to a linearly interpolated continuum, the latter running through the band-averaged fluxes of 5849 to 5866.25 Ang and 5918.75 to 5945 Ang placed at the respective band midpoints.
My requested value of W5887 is 3.06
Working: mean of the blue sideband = 41.2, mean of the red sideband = 41.3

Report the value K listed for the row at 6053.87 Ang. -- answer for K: 43.56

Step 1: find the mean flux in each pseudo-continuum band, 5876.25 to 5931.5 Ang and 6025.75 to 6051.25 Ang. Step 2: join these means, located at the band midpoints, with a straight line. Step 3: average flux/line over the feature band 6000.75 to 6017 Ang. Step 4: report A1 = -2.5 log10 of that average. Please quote 0.029 mag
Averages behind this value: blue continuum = 38.5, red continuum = 42.8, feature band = 40.8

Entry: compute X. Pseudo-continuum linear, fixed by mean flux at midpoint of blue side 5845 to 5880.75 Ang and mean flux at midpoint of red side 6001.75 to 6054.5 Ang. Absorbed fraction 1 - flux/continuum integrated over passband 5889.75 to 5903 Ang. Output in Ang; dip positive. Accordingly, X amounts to 2.2 Ang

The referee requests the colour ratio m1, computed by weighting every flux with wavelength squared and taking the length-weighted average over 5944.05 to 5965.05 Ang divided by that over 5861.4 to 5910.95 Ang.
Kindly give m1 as 1.11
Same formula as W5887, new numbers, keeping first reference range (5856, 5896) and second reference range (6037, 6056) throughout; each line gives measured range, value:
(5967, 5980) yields 0.2 Ang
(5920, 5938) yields -0.4 Ang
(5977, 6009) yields 0.8 Ang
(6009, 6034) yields 0.7 Ang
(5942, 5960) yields -0.4 Ang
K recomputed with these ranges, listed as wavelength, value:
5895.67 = 33.38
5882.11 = 38.87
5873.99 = 41.33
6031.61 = 42.87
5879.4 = 39.84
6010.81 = 40.96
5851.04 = 41.71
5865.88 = 41.82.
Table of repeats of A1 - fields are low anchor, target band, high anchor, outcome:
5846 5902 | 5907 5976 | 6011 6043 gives -0.027 mag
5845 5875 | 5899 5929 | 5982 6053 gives 0.041 mag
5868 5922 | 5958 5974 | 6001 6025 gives -0.043 mag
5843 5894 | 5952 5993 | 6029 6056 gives 0.019 mag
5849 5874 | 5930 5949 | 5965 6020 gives -0.014 mag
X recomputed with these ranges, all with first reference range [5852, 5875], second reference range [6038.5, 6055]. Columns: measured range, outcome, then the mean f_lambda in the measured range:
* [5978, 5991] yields 0.6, 40.5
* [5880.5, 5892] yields 1.4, 36.3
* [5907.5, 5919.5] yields 0.4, 40.5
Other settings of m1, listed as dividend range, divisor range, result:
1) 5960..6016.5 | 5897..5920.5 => 1.07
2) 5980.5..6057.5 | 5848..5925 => 1.11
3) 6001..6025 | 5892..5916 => 1.12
